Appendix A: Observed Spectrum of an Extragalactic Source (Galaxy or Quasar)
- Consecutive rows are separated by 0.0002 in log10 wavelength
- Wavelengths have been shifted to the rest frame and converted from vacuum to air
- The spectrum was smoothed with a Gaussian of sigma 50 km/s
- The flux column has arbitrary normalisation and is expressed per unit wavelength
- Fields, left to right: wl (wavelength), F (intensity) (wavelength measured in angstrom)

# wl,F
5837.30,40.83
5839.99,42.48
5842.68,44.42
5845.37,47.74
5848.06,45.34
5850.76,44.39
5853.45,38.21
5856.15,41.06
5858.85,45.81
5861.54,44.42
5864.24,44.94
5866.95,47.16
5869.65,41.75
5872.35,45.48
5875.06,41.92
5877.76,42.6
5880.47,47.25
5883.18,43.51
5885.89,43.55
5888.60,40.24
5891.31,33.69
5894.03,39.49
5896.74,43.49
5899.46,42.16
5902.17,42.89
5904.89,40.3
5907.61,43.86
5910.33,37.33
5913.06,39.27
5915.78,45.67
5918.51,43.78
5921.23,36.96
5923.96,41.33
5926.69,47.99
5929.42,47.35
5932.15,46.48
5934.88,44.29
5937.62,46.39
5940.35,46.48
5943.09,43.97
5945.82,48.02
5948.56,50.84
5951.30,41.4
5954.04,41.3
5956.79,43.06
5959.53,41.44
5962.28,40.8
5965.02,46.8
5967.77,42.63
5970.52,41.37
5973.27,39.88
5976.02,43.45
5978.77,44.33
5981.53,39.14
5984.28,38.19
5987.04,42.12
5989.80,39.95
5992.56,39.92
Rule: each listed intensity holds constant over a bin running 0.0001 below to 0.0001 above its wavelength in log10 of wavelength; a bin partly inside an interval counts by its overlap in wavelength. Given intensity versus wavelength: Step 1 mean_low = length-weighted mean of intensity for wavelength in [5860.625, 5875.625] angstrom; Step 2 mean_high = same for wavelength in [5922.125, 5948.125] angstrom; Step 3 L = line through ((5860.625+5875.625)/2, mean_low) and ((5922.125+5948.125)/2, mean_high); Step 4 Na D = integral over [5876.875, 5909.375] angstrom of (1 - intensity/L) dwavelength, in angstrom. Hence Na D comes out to 2.2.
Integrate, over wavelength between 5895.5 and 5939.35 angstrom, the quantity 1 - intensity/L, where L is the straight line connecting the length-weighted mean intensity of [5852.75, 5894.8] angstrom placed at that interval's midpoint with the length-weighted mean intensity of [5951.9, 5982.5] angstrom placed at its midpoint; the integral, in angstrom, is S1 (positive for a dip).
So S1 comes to -0.70 angstrom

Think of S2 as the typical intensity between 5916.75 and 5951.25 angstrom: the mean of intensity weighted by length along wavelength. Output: 45.2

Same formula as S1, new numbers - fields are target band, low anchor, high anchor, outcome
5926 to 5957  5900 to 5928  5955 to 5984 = -2.7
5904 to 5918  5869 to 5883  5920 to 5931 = 0.7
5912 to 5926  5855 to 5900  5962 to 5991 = 0.2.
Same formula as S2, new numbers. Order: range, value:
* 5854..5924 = 42.3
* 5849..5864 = 43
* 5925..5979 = 44.4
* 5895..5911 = 41.8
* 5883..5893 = 39.8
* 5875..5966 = 43.1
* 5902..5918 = 41.5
